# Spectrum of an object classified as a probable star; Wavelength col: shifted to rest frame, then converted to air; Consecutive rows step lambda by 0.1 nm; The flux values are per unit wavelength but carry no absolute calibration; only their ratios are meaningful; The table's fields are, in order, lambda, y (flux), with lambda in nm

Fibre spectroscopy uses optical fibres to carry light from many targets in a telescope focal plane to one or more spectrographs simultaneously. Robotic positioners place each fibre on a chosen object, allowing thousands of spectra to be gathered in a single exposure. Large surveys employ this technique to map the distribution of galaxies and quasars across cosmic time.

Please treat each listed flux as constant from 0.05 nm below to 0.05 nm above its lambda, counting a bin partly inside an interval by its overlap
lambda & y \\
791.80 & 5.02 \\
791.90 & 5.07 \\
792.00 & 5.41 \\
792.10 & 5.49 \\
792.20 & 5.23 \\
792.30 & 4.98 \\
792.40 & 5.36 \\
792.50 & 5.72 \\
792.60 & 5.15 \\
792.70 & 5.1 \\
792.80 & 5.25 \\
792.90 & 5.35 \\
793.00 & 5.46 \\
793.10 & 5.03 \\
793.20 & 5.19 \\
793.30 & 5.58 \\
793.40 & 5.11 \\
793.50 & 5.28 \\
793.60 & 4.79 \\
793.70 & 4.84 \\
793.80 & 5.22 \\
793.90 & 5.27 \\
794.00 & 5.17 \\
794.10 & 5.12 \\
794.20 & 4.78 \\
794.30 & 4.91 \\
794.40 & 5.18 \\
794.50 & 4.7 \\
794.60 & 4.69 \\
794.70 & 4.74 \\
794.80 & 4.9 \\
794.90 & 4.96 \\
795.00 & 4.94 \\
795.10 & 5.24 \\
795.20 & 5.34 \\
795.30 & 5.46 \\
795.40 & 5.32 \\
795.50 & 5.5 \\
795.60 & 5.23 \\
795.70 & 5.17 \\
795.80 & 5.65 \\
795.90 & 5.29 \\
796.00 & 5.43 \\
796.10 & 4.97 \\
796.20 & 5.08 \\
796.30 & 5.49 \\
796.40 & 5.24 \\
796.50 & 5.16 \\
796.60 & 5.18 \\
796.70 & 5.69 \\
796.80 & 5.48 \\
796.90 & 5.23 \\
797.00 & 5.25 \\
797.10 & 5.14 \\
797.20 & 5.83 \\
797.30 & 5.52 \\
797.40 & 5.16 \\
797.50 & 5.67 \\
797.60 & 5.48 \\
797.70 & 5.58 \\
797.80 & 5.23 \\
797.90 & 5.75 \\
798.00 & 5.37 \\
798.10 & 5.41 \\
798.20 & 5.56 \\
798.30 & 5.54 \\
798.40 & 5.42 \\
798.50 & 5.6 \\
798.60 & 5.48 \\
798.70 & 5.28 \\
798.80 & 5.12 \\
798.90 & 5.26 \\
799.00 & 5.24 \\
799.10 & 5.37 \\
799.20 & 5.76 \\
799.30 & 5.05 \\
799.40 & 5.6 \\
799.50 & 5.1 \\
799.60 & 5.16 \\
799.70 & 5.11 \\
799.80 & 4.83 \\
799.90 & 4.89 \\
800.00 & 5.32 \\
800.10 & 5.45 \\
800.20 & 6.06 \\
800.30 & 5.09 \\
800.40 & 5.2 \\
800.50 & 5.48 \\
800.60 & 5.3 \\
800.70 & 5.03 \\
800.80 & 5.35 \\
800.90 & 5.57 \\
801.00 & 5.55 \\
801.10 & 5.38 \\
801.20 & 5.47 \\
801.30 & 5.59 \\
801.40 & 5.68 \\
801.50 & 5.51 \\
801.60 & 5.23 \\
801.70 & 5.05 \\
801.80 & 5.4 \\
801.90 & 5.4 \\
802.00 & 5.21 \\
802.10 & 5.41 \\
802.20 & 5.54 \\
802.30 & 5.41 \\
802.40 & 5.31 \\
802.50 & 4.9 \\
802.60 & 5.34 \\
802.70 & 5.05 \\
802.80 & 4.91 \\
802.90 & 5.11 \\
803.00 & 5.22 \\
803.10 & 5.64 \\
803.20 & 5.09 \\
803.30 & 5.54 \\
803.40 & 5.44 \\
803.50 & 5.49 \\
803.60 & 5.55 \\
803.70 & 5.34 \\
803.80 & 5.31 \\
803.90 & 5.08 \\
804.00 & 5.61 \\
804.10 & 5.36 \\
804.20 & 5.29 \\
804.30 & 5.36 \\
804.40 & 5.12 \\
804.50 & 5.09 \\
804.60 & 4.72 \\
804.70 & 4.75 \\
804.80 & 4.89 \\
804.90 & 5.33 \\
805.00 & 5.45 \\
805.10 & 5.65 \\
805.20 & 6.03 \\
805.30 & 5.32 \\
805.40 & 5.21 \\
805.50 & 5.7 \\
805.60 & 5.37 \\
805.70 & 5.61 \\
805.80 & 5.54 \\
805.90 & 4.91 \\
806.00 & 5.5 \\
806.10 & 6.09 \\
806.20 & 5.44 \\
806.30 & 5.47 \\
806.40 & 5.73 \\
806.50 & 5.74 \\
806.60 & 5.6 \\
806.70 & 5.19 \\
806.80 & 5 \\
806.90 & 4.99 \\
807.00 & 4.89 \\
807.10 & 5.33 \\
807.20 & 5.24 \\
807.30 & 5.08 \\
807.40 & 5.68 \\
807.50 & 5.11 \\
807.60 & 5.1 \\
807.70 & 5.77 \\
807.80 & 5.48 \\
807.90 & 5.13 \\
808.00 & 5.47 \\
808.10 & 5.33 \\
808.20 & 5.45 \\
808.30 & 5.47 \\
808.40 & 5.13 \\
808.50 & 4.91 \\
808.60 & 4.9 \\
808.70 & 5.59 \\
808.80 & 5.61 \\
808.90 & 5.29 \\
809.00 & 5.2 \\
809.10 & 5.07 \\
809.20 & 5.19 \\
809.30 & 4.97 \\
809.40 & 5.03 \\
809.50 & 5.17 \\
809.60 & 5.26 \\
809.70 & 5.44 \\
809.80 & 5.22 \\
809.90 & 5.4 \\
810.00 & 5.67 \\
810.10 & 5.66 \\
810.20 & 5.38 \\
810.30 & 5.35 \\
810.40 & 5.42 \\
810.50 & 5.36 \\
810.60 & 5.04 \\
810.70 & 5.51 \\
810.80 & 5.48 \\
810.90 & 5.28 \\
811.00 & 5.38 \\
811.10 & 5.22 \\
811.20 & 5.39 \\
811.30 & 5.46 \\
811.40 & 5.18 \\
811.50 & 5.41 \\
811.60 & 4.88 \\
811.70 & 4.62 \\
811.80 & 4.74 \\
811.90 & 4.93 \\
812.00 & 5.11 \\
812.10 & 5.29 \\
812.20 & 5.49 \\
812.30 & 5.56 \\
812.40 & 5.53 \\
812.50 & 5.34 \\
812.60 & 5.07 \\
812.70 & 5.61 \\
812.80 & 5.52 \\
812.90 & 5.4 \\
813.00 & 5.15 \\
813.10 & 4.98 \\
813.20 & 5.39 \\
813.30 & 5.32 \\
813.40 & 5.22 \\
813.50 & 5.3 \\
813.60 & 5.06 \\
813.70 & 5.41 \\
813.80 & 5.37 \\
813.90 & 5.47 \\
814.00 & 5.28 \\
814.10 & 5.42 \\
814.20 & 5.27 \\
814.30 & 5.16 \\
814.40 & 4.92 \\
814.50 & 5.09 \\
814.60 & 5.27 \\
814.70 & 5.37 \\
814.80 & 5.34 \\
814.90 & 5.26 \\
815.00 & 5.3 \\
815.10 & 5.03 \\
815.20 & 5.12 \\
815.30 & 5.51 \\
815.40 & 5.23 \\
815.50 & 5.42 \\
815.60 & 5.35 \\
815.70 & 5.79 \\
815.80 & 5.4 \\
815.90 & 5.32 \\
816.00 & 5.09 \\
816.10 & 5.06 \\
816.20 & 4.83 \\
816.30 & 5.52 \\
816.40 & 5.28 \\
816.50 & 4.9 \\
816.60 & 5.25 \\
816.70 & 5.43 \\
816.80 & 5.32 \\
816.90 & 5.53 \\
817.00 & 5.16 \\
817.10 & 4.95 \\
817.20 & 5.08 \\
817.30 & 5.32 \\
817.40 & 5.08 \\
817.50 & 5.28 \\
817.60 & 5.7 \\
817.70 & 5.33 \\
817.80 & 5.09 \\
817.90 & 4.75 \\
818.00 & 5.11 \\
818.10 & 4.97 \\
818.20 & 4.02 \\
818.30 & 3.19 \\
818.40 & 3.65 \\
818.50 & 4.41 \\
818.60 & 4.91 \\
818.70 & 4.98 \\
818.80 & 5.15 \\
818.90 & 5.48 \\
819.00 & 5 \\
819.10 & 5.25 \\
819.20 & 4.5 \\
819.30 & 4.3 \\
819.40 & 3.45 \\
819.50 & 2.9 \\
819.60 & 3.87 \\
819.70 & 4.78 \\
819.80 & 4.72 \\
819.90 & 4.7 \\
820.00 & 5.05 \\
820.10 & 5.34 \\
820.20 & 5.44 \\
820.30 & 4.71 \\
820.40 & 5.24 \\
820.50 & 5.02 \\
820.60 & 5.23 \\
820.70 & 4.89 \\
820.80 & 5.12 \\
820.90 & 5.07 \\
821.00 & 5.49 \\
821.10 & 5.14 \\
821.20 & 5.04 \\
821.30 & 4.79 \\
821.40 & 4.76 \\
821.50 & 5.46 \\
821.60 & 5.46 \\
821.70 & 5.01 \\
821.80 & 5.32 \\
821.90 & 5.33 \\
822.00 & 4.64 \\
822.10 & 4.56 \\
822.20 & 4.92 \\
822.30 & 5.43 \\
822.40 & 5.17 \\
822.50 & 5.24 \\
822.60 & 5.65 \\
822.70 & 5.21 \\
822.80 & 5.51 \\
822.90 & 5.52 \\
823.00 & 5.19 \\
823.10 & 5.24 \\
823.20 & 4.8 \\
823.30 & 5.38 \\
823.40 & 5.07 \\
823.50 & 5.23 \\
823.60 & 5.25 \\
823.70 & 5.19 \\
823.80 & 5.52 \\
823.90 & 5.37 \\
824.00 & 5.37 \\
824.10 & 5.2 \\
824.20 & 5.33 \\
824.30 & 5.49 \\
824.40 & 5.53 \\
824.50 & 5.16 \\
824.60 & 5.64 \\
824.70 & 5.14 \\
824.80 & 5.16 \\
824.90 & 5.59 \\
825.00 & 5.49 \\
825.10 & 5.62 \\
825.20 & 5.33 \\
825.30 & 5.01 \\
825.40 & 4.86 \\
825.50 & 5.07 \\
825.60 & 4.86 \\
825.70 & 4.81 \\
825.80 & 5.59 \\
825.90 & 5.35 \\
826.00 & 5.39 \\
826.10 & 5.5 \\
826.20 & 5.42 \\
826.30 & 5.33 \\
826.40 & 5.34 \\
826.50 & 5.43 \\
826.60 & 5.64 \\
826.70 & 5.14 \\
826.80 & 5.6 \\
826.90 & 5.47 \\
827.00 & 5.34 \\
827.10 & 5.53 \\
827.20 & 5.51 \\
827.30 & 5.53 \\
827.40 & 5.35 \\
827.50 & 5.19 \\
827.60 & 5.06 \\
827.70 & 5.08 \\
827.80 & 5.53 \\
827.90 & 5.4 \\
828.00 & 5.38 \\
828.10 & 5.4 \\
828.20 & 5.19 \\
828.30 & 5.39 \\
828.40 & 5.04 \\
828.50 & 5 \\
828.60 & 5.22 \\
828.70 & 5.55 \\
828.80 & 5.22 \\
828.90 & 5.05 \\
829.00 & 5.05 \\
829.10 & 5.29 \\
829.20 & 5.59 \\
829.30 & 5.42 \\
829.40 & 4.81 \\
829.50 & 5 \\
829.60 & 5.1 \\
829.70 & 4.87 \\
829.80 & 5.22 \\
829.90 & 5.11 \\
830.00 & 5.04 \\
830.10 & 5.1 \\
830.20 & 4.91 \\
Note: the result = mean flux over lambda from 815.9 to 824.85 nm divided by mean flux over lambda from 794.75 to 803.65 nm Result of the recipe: 0.94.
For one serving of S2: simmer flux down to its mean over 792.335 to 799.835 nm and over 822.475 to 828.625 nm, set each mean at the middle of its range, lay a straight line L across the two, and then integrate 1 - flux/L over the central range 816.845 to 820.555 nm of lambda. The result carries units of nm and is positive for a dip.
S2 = 0.354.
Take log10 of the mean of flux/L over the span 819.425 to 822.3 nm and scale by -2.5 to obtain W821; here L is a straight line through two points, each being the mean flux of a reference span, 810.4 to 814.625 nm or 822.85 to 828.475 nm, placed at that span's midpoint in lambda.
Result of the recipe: 0.08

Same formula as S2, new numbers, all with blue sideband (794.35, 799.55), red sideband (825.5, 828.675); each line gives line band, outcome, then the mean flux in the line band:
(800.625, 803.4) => -0.01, 5.33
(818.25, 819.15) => 0.11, 4.67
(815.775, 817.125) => 0.02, 5.22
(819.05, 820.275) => 0.18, 4.53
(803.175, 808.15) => -0.04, 5.35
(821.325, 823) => 0.04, 5.19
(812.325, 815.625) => 0.02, 5.29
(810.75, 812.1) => 0.04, 5.16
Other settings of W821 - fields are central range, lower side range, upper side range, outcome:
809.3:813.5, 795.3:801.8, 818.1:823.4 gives -0.04 mag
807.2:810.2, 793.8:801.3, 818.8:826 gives -0.02 mag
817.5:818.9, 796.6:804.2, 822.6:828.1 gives 0.12 mag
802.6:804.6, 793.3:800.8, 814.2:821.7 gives -0.02 mag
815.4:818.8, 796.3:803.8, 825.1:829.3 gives 0.06 mag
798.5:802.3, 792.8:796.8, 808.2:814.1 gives -0.03 mag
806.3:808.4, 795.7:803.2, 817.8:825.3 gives -0.02 mag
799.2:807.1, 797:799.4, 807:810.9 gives 0.01 mag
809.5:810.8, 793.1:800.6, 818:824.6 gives -0.06 mag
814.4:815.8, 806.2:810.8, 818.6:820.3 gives -0.08 mag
